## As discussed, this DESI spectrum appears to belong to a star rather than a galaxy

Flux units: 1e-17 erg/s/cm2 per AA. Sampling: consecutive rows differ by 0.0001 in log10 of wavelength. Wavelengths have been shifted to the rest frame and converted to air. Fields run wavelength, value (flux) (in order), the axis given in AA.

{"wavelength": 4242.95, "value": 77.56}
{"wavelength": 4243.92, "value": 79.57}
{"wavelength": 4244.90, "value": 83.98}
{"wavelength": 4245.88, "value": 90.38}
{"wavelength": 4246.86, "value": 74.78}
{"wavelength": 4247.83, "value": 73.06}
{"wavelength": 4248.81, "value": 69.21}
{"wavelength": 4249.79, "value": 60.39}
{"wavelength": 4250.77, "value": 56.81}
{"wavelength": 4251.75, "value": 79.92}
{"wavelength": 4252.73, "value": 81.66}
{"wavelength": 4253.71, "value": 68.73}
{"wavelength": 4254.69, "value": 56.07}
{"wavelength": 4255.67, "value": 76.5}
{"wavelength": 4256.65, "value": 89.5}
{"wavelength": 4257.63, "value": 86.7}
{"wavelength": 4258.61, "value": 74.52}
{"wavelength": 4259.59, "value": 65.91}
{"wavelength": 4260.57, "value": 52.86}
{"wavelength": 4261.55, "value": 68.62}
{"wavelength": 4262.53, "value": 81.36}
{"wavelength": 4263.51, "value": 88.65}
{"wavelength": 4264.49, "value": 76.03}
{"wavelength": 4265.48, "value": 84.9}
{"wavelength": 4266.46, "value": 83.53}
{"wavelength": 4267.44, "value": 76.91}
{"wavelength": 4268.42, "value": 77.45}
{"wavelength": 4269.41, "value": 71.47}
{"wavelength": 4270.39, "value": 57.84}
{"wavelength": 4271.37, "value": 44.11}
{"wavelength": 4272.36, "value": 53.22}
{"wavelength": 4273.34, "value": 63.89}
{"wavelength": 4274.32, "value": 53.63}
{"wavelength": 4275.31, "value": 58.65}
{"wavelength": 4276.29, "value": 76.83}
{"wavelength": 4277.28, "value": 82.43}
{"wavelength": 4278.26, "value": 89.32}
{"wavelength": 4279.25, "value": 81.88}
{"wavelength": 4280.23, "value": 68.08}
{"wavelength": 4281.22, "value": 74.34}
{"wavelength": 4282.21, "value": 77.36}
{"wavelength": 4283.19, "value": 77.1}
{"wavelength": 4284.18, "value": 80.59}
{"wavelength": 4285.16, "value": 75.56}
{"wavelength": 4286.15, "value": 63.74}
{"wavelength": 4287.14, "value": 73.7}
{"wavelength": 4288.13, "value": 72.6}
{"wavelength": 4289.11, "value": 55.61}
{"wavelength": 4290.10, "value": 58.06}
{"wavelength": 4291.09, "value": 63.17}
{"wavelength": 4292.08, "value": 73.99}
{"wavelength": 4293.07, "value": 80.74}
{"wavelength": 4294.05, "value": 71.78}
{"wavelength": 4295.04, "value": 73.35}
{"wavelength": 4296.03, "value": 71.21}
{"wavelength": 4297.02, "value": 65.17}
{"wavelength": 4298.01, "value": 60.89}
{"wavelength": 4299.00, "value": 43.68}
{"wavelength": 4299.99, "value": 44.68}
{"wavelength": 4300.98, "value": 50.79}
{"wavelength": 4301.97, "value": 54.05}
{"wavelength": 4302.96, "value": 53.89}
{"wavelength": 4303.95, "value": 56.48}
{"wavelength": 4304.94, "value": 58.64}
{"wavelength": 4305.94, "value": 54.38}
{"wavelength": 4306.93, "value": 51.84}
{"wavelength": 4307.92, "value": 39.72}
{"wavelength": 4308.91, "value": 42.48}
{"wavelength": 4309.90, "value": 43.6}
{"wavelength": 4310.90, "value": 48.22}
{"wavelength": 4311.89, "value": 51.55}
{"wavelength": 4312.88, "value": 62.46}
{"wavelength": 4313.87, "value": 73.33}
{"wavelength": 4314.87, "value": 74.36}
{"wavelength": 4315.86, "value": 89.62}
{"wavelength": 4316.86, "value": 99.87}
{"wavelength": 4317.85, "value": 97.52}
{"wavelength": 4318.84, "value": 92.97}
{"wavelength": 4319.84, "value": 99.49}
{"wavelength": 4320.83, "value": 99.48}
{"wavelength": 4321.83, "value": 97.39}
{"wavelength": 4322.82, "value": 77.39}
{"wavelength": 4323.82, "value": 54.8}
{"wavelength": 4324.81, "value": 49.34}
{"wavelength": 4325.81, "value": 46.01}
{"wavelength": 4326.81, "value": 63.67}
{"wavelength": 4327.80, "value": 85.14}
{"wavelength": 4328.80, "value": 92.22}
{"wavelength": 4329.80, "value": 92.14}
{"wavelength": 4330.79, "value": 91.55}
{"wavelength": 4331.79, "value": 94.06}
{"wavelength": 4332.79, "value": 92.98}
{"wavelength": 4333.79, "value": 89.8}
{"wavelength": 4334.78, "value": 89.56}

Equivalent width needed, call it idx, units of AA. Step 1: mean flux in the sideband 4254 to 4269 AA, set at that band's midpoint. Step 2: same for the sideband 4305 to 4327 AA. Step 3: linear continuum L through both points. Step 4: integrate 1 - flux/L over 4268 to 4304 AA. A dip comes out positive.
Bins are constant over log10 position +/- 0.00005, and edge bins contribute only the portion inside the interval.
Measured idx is 3.1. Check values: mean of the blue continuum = 75.9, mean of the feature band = 66.3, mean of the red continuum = 68.5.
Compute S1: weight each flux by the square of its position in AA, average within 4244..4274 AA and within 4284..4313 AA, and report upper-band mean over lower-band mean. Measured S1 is 0.84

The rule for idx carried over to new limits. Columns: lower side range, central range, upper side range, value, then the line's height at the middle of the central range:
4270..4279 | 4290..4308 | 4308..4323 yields 2.88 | 71.4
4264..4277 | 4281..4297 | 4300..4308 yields -3.18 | 59.4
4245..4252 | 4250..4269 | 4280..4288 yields -0.51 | 72.9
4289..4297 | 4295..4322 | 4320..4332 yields 3.04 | 73.6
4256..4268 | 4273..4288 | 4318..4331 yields 0.98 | 78.3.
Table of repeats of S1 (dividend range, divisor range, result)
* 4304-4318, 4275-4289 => 0.84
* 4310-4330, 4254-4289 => 1.08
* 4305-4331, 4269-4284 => 1.06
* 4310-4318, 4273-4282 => 1.01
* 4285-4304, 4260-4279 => 0.90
